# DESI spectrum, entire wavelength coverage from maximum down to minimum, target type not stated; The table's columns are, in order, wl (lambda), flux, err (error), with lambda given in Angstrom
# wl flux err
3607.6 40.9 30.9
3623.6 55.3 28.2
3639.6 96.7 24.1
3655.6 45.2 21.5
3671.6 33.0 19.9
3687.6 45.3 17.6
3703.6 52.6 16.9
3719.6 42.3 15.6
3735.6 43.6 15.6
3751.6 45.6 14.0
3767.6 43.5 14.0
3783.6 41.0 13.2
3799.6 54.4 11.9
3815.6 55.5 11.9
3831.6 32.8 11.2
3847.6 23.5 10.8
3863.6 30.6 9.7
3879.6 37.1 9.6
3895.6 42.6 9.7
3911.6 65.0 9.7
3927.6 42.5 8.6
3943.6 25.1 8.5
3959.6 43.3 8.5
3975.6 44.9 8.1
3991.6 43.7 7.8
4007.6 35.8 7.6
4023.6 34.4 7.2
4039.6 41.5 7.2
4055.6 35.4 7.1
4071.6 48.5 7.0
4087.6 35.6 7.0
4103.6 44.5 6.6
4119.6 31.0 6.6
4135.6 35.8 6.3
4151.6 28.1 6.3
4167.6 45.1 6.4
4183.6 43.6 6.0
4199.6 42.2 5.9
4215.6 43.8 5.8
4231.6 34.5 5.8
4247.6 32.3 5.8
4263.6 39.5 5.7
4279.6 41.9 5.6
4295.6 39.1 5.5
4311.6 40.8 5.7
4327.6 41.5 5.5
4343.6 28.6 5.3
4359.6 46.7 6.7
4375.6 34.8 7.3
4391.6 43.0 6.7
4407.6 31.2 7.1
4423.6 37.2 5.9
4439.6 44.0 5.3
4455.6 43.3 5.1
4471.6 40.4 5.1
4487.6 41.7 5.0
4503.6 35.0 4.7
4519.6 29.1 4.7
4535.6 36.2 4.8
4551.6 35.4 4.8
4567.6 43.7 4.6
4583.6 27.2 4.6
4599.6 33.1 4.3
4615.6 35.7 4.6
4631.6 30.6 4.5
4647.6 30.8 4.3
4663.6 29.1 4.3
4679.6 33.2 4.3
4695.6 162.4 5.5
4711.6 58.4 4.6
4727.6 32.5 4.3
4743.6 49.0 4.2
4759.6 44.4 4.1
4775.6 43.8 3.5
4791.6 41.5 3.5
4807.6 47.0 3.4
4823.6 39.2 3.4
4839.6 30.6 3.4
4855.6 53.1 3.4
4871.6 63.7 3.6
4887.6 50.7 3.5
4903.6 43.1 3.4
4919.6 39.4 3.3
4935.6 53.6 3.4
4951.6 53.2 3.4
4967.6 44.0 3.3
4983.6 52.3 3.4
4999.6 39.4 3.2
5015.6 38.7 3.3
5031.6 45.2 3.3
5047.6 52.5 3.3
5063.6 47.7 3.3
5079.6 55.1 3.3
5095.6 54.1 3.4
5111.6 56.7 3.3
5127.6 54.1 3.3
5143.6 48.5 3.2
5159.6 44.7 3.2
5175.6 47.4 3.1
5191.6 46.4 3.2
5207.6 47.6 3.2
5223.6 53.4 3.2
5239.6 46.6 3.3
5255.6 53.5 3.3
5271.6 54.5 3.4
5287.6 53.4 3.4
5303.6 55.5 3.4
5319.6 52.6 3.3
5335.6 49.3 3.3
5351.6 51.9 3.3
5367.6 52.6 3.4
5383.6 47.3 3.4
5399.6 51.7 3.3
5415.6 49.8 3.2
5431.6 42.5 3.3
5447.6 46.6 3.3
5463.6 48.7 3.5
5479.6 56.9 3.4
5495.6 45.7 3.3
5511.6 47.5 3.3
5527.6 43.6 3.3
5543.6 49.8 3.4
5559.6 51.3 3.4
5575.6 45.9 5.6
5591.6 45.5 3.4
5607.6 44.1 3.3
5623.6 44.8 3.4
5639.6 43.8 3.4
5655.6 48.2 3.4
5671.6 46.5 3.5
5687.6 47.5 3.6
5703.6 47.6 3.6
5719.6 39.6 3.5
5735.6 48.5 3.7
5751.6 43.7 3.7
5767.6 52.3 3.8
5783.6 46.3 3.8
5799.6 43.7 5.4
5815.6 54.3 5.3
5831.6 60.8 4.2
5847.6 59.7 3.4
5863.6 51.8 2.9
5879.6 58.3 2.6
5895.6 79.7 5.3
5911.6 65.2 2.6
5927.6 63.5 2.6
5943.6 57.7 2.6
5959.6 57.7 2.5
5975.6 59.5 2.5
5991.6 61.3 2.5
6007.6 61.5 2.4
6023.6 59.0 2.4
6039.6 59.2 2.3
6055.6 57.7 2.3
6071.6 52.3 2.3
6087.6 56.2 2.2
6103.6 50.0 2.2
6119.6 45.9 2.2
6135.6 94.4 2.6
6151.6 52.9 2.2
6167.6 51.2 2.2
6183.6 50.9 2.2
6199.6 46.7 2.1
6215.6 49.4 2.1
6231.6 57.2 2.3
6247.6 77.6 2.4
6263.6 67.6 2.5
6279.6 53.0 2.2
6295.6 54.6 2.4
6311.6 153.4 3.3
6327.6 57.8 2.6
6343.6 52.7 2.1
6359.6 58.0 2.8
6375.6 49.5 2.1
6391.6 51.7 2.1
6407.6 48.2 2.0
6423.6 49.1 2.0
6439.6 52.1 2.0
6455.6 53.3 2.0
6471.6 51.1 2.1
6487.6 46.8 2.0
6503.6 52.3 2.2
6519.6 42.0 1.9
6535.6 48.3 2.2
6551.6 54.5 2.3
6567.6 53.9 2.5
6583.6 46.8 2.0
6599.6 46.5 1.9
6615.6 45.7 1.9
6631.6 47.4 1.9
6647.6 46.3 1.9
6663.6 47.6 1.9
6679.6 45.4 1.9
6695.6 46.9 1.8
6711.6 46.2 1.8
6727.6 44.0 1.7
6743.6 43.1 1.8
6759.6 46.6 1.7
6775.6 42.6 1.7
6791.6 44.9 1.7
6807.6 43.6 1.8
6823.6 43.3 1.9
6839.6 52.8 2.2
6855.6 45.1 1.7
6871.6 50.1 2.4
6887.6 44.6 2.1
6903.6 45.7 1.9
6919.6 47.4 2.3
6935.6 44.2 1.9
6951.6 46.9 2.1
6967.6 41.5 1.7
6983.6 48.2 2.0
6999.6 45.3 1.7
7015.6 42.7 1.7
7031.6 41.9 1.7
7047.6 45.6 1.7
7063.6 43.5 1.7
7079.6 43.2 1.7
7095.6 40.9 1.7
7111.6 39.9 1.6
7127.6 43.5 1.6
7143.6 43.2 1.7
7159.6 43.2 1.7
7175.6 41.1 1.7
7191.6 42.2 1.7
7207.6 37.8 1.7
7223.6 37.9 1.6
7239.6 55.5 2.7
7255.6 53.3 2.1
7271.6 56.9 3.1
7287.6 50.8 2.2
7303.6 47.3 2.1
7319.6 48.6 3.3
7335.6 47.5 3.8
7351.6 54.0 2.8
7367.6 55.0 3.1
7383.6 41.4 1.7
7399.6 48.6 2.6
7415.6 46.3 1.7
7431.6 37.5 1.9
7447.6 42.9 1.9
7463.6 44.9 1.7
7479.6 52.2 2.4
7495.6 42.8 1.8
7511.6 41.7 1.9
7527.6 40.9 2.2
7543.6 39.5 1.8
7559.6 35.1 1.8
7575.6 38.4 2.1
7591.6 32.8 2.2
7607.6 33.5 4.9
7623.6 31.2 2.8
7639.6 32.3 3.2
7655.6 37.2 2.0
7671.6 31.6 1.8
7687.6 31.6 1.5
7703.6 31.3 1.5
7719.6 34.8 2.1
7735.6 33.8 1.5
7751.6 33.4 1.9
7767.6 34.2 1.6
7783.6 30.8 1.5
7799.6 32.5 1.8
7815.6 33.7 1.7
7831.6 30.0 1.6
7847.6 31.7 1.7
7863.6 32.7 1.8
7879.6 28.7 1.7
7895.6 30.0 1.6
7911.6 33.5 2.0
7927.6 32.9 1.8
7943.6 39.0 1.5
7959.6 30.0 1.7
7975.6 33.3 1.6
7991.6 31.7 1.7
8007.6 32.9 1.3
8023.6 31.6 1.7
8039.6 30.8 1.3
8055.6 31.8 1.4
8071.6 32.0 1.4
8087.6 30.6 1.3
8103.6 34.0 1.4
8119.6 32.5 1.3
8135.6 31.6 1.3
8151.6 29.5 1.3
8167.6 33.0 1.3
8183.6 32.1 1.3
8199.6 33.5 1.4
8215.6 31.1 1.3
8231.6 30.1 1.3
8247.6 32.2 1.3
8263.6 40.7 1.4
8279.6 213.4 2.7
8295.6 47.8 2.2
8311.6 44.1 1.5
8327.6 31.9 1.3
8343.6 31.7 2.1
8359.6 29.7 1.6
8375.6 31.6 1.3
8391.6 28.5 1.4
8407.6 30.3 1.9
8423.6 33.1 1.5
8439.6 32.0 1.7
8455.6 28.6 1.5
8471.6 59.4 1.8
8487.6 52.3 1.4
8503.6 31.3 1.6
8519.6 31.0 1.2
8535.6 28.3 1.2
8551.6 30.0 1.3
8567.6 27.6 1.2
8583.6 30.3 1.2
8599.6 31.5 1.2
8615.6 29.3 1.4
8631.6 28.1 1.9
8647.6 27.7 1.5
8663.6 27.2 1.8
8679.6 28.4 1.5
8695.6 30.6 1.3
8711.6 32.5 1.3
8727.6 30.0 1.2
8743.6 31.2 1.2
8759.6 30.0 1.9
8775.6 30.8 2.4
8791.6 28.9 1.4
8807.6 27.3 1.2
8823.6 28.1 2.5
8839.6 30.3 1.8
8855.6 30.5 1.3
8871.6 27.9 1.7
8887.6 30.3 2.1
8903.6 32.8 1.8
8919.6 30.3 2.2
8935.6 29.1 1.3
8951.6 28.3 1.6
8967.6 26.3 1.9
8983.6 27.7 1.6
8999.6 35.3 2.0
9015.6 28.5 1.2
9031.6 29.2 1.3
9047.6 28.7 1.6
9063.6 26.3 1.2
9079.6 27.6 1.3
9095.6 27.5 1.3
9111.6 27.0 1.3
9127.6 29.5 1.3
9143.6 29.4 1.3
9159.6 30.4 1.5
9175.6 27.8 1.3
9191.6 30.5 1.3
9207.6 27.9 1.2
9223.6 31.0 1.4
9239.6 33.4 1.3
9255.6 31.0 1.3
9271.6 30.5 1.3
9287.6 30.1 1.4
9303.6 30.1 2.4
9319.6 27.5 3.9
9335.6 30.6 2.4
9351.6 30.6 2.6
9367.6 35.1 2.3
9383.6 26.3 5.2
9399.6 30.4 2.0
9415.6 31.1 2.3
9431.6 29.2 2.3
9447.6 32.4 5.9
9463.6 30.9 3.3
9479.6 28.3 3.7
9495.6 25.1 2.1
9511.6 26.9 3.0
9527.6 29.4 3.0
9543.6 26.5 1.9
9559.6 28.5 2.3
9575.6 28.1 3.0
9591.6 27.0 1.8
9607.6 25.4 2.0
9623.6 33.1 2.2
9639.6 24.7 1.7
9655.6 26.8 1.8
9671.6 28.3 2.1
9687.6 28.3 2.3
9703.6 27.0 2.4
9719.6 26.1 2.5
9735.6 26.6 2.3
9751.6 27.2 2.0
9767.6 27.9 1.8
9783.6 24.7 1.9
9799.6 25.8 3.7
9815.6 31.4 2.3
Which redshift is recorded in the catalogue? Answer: 0.26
